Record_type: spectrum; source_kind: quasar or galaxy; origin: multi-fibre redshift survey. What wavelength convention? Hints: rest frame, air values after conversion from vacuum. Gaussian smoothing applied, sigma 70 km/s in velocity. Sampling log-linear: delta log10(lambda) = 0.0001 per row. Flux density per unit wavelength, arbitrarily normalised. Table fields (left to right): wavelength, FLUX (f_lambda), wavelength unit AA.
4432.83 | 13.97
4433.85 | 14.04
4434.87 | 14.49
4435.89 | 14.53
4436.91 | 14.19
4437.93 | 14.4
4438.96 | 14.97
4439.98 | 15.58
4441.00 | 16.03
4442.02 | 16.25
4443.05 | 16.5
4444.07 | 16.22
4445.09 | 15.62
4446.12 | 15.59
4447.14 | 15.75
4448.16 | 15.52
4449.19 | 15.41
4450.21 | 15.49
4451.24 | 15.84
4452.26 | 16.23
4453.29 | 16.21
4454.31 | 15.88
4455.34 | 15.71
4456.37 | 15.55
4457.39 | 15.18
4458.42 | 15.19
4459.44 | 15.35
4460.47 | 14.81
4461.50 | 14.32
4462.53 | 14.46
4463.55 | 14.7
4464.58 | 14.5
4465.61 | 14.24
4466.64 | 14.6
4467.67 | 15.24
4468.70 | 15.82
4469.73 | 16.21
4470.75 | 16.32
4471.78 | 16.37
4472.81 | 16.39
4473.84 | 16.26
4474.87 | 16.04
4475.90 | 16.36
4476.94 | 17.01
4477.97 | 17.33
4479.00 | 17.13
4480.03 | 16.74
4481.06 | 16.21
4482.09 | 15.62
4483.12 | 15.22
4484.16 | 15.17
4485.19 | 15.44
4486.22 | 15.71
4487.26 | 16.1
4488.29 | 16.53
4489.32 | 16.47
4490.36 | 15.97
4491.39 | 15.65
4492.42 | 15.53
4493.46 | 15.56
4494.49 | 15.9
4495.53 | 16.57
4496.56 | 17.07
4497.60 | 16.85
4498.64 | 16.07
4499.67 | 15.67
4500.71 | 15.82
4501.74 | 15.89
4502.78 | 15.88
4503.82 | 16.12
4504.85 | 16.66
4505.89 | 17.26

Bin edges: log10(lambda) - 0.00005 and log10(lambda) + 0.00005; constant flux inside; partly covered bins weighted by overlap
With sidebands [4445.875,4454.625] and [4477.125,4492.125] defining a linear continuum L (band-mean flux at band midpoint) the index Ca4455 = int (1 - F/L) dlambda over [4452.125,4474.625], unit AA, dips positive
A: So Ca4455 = 0.68 AA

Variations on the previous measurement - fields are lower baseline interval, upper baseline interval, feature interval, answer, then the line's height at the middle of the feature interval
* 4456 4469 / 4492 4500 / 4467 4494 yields -0.9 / 15.6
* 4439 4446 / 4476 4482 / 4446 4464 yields 0.9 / 16.2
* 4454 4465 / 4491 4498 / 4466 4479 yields -0.6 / 15.5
